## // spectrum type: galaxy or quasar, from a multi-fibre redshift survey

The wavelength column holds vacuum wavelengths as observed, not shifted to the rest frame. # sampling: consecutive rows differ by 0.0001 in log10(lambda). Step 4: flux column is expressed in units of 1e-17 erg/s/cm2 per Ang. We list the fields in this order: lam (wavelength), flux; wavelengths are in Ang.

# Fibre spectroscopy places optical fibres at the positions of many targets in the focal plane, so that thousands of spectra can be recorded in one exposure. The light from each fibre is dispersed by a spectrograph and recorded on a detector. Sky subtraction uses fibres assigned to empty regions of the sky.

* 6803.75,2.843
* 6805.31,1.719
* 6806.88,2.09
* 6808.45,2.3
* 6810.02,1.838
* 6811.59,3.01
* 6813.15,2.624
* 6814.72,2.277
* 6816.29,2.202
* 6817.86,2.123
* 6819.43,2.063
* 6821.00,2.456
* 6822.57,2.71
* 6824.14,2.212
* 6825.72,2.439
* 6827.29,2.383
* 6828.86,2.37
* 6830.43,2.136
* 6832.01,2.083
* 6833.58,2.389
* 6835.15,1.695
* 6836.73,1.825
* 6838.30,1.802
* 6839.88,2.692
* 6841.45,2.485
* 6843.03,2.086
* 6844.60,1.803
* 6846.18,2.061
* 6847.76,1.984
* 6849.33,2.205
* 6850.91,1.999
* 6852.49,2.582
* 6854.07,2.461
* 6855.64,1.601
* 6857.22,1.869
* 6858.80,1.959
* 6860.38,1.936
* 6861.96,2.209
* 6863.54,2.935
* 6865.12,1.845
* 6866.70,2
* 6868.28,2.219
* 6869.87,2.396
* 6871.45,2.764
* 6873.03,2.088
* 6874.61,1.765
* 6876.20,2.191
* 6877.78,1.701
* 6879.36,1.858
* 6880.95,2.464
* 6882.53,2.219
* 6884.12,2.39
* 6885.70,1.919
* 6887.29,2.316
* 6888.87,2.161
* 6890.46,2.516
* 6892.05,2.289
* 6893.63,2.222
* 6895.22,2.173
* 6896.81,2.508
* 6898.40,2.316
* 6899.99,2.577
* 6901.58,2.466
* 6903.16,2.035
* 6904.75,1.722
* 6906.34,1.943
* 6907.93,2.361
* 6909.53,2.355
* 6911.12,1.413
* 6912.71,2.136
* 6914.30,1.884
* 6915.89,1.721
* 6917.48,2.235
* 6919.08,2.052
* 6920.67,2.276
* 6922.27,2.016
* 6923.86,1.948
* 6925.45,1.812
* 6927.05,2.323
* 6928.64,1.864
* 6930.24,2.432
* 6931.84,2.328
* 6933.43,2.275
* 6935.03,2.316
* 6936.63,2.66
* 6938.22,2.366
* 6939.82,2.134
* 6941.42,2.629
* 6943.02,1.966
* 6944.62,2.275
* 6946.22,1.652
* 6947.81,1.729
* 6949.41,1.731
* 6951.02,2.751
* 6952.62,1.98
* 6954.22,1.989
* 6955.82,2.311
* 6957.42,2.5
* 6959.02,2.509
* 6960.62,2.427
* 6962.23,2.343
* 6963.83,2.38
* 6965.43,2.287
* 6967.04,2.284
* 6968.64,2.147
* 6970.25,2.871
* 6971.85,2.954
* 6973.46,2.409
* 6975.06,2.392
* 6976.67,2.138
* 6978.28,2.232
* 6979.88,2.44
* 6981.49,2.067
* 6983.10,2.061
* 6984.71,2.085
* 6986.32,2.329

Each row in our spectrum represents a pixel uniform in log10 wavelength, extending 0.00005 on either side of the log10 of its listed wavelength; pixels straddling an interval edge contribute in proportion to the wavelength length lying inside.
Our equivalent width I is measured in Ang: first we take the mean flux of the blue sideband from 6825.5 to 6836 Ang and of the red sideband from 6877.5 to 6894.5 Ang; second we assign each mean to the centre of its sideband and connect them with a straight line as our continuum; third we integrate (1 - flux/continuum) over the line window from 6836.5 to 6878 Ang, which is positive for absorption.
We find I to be 1.2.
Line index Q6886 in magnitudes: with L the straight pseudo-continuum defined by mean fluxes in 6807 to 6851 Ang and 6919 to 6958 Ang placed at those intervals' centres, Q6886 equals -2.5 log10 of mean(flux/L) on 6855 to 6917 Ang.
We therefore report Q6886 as 0.03 mag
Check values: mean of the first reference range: 2.22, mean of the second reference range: 2.17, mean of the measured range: 2.14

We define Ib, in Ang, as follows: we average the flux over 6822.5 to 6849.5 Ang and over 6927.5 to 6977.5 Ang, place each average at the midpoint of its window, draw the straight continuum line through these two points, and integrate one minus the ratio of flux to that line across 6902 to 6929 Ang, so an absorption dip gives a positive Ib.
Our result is 2.9 Ang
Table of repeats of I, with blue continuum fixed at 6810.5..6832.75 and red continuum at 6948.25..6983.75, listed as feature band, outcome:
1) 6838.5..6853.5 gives 0.97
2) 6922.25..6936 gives 1.01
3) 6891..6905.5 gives 0.47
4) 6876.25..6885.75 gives 0.93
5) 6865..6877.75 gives 1.07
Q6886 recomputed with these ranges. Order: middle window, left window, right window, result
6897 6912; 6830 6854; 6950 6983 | 0.048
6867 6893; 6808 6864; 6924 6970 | 0.010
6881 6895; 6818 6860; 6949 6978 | -0.010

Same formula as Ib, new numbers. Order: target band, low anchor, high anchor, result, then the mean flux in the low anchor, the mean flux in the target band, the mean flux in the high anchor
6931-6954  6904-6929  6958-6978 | 0.19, 2.01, 2.19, 2.42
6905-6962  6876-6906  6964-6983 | 3.59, 2.21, 2.15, 2.37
